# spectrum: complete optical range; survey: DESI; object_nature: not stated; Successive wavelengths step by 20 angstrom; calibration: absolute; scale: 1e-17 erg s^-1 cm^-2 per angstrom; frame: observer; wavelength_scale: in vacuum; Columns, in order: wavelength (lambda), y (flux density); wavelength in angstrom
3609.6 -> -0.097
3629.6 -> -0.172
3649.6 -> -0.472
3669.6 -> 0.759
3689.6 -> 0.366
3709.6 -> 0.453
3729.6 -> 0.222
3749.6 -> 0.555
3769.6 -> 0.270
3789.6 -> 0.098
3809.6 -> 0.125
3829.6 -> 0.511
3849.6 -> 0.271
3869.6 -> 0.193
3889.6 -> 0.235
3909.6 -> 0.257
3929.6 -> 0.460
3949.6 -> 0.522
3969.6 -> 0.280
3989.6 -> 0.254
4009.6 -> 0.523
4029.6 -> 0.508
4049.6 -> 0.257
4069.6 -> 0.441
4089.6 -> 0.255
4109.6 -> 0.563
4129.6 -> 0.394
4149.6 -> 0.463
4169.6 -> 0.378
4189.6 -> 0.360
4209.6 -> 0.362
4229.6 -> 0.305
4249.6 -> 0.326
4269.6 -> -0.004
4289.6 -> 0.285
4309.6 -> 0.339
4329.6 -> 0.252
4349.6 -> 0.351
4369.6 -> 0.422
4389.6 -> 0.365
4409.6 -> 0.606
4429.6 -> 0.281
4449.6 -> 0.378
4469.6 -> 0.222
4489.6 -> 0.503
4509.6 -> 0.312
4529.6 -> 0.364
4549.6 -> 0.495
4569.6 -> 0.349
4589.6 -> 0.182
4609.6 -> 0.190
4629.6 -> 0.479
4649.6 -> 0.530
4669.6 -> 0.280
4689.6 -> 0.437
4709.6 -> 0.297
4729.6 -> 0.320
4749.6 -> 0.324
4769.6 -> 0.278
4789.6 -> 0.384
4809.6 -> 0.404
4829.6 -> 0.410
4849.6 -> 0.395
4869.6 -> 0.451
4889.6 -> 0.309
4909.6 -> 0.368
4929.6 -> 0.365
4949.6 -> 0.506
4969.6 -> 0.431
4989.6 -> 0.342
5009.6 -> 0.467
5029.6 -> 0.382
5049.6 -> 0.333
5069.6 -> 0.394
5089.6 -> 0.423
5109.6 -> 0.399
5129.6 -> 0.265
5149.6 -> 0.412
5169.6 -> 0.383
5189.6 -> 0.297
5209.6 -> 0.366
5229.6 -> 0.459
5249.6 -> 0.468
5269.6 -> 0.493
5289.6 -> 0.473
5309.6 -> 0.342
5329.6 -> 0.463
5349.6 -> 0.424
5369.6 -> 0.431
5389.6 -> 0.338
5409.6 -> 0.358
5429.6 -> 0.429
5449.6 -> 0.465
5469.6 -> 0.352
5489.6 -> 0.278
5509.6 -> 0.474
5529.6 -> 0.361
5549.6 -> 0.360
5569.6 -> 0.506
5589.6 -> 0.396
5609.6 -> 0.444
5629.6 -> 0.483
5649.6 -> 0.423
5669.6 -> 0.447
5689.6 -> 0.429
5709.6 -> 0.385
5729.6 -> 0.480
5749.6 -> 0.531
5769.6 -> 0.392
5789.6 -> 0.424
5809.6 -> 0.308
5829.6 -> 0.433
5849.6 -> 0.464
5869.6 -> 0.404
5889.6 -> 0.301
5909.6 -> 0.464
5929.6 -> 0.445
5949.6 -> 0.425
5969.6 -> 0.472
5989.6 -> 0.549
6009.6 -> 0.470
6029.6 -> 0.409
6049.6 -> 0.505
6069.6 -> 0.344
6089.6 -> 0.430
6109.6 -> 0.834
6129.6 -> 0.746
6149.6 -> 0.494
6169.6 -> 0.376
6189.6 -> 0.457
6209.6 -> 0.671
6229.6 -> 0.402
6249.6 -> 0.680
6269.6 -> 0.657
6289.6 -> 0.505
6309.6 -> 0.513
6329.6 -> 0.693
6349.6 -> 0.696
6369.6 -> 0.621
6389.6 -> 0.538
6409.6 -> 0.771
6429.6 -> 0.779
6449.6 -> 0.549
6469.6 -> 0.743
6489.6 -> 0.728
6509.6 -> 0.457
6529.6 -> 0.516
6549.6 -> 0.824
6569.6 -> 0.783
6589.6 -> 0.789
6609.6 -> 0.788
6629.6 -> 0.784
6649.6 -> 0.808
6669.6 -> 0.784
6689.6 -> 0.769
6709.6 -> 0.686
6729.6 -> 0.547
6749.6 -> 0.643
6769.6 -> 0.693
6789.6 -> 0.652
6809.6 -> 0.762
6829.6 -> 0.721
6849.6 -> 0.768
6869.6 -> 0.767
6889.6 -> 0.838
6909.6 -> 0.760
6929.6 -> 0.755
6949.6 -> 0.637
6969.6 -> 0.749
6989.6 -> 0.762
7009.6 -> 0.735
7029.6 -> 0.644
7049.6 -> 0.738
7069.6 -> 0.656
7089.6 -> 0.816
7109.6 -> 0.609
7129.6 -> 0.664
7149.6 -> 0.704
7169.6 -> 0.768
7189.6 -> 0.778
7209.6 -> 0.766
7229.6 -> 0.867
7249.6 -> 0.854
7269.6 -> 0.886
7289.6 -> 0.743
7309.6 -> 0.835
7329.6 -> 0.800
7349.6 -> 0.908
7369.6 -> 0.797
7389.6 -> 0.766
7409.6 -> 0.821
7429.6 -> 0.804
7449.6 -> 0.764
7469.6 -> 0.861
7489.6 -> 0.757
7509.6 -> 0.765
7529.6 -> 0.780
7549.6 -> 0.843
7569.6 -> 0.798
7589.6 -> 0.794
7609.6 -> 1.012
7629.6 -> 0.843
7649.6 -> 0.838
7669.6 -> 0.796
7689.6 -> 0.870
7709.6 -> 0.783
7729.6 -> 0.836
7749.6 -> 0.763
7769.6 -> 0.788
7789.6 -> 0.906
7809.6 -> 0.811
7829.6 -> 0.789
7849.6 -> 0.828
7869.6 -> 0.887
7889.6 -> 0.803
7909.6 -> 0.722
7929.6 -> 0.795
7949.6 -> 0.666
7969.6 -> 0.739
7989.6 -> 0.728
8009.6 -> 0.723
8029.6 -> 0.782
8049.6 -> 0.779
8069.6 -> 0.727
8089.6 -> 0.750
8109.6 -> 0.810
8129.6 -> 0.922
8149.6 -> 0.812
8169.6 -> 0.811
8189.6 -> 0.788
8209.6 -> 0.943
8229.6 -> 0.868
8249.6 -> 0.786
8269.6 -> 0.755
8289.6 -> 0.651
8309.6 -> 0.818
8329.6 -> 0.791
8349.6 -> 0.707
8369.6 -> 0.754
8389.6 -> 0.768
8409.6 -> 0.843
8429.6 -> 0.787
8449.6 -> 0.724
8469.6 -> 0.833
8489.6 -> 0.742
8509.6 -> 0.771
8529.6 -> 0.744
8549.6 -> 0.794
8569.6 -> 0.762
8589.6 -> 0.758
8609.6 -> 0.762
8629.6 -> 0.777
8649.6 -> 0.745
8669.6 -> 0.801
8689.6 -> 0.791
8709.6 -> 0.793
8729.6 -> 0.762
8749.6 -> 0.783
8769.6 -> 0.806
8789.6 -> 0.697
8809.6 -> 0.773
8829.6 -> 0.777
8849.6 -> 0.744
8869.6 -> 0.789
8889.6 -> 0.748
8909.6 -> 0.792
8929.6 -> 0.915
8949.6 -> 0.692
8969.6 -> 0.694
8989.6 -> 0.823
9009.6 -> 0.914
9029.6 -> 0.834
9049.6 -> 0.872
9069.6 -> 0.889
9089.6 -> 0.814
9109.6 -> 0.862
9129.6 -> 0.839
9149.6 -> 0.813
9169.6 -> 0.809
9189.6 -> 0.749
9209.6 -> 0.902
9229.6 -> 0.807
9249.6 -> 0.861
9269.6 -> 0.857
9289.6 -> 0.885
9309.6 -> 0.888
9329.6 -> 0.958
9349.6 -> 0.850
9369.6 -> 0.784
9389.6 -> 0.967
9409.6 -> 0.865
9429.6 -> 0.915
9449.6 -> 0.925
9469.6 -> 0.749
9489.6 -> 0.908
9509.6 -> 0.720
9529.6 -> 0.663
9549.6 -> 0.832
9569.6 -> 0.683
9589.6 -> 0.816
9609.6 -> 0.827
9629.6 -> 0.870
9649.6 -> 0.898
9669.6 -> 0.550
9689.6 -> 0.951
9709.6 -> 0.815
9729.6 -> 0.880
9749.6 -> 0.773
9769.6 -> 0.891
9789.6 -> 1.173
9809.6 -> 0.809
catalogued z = 0.641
